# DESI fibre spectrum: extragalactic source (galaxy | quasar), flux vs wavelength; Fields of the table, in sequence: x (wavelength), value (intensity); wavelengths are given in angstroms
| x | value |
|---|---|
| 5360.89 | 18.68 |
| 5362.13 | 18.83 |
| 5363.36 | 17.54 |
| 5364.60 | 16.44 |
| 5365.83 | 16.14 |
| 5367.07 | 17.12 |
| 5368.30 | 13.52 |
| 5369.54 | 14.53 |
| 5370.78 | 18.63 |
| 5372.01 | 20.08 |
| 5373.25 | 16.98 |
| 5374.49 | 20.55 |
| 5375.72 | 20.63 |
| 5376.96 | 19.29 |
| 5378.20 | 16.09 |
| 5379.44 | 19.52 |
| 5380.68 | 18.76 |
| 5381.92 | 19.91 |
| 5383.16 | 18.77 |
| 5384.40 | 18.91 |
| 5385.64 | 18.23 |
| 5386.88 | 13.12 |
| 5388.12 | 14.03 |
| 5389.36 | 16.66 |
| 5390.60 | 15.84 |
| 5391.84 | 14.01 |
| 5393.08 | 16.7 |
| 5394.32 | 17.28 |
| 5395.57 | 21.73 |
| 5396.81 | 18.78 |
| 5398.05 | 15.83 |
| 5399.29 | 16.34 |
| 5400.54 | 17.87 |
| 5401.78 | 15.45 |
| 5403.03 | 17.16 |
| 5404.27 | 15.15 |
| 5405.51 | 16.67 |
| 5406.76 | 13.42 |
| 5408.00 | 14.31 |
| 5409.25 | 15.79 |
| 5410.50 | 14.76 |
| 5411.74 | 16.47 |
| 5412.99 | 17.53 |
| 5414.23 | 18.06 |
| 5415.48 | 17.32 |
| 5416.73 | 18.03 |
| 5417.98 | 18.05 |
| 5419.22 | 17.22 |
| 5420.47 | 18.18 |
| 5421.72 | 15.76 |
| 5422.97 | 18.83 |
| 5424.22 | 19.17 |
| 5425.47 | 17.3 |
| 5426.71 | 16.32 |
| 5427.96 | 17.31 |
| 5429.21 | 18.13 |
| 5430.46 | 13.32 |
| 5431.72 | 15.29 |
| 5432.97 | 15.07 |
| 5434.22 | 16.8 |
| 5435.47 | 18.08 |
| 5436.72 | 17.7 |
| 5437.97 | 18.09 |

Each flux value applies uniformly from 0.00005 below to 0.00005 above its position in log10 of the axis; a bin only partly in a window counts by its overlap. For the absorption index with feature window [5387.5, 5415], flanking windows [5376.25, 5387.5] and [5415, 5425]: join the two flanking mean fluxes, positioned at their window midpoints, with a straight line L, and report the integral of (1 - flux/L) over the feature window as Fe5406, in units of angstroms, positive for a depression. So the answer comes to 2.4 angstroms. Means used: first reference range 18.1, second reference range 17.8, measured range 16.4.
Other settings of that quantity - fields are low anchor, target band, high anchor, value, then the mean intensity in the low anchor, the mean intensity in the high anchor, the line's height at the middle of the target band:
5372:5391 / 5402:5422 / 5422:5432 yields 0.9 angstroms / 17.9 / 17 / 17.3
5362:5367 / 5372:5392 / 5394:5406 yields -0.7 angstroms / 17.1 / 17.2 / 17.2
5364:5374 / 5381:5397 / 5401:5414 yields -1.0 angstroms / 16.7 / 15.8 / 16.2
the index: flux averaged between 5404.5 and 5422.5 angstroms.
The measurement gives 16.5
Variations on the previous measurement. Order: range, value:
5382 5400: 17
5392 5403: 17.3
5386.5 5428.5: 16.7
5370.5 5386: 19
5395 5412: 16.4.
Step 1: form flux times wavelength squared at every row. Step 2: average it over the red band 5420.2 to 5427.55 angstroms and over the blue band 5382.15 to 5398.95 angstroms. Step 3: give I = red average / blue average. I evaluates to 1.0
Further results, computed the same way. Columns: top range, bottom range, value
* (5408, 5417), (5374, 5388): 0.92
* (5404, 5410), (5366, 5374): 0.91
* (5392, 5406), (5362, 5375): 1.00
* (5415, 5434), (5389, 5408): 1.04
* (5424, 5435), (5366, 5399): 0.96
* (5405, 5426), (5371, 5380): 0.90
